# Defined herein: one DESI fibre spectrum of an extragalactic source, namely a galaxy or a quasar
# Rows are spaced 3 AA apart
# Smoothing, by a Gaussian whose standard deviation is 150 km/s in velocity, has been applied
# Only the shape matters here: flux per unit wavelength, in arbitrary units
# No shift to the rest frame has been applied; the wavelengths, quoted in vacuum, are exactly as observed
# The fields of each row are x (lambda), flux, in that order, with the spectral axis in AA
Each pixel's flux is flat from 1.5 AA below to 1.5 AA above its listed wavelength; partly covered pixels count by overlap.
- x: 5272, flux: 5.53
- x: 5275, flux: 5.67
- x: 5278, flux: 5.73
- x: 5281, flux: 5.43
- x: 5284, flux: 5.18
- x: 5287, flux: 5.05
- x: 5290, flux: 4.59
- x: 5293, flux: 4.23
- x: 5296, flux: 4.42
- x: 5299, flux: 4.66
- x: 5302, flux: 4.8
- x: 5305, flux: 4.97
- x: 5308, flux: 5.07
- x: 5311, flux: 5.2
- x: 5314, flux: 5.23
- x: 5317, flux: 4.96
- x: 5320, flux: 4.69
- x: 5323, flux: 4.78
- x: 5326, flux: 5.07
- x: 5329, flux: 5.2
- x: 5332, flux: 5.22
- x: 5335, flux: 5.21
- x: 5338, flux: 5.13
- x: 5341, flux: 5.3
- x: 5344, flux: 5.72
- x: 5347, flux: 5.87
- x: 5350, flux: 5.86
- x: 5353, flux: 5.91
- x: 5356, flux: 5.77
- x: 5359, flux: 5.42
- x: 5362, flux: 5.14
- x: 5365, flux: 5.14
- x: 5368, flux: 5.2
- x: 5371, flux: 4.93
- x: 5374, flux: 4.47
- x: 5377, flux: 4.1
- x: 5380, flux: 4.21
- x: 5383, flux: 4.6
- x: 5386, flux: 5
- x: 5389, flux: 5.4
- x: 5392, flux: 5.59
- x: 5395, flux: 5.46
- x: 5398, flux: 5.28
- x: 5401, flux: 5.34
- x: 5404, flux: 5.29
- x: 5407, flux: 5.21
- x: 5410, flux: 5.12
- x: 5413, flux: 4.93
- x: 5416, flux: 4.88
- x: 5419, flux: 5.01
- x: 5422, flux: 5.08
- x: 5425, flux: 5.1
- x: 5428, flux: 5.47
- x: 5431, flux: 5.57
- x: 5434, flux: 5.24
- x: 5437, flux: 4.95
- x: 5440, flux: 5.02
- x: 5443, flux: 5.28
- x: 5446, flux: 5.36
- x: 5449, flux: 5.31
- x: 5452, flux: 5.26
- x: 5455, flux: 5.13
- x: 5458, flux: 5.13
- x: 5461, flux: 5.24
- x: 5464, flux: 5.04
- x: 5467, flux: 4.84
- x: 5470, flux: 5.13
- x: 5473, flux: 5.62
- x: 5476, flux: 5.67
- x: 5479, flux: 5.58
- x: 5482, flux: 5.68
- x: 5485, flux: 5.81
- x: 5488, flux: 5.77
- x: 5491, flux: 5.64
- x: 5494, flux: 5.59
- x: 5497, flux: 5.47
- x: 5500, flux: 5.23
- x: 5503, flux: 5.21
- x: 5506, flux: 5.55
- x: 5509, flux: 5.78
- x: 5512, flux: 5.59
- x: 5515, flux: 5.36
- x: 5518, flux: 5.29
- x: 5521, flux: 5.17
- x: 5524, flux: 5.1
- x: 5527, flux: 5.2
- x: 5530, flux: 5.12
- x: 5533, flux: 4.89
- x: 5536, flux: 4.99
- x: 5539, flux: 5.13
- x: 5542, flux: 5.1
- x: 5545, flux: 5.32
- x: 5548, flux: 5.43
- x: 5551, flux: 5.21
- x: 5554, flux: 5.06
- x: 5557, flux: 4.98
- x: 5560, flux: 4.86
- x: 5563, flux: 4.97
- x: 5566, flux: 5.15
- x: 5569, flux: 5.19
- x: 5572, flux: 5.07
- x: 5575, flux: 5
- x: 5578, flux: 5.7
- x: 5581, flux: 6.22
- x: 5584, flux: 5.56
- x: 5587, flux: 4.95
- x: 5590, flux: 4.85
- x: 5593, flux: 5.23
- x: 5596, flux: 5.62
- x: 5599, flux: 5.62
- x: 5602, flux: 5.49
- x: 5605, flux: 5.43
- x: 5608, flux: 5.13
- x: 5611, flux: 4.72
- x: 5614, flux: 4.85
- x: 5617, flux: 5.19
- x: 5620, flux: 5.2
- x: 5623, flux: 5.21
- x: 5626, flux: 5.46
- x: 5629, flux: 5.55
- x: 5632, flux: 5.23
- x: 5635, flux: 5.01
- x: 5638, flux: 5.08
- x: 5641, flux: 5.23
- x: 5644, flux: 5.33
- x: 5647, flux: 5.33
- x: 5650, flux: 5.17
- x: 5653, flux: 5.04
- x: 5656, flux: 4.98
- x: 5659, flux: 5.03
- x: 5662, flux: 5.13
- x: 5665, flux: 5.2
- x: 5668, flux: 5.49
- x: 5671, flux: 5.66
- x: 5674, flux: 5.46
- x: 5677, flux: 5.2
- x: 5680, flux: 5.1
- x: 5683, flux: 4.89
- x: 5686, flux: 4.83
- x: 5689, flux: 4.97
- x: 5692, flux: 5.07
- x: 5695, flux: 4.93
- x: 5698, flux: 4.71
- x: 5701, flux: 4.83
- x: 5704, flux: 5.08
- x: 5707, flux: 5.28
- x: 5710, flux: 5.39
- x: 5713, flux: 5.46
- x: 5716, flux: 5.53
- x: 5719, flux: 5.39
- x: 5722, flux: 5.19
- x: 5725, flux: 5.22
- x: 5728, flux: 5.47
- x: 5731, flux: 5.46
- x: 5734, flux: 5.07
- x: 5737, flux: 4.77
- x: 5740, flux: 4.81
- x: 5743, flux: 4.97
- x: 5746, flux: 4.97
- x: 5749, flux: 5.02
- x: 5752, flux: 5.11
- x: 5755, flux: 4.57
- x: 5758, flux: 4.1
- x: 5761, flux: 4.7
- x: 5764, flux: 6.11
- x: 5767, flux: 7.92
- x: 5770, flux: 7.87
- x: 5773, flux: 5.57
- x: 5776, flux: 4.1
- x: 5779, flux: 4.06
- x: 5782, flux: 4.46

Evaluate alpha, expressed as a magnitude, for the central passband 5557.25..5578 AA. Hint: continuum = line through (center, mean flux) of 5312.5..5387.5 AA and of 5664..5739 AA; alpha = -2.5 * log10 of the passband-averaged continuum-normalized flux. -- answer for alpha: 0.02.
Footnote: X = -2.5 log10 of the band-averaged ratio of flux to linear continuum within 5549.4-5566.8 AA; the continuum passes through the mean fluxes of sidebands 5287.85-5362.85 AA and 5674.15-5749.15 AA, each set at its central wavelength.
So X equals 0.02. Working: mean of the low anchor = 5.14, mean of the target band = 5.04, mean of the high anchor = 5.11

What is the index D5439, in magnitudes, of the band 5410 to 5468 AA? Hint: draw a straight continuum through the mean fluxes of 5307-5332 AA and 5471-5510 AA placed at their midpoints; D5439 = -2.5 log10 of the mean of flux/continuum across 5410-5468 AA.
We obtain 0.054 mag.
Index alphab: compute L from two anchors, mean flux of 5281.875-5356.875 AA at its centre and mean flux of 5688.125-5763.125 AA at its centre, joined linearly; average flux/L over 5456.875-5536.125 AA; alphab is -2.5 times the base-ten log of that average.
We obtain -0.06 mag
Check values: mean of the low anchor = 5.12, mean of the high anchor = 5.05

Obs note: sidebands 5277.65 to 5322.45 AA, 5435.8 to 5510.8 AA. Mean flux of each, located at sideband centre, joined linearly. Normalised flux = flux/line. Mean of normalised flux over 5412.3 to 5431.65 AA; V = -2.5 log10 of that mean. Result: 0.02 mag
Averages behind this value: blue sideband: 4.92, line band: 5.14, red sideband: 5.37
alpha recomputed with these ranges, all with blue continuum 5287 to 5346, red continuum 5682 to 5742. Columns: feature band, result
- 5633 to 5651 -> -0.02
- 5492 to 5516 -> -0.09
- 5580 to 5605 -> -0.07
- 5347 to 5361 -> -0.15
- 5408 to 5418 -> 0.01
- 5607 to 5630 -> -0.01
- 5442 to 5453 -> -0.06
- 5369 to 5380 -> 0.12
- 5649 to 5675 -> -0.03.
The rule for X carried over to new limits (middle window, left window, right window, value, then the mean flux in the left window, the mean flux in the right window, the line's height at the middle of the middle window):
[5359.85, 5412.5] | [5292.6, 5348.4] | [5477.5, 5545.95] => 0.03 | 5.05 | 5.37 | 5.16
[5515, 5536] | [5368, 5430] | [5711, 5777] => 0.00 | 5.03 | 5.35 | 5.15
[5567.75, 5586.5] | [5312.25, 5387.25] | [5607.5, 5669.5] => -0.06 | 5.13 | 5.17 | 5.16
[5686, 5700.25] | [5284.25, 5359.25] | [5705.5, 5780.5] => 0.08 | 5.13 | 5.28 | 5.27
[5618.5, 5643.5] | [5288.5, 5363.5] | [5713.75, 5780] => 0.00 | 5.14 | 5.28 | 5.24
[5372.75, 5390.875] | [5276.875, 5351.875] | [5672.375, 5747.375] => 0.10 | 5.1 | 5.12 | 5.11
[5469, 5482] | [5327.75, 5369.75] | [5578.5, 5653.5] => -0.04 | 5.43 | 5.28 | 5.36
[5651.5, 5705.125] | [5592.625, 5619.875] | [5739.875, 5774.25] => 0.06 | 5.25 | 5.5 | 5.37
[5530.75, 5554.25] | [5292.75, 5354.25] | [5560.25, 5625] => 0.02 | 5.13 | 5.25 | 5.23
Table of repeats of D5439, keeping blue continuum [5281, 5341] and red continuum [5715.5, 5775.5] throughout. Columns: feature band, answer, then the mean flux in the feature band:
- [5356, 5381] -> 0.024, 4.9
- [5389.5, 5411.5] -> -0.062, 5.33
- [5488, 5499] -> -0.092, 5.58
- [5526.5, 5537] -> 0.026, 5.04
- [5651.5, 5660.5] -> 0.056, 5.02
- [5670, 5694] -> 0.036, 5.13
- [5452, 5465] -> -0.013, 5.15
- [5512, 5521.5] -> -0.039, 5.33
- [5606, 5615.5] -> 0.066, 4.93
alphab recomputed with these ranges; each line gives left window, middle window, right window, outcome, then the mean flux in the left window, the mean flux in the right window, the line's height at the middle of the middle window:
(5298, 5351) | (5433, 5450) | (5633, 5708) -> -0.01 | 5.16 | 5.12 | 5.15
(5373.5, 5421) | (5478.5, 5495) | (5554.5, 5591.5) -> -0.12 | 5.01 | 5.2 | 5.11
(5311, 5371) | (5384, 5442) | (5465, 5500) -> 0.04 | 5.29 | 5.51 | 5.4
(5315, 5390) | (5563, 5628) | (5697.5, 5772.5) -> 0.00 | 5.13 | 5.33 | 5.26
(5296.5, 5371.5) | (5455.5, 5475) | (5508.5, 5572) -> 0.00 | 5.21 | 5.17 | 5.19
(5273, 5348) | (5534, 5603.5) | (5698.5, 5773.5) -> 0.00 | 5.09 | 5.34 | 5.24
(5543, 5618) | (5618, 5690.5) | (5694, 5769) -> 0.01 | 5.23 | 5.22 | 5.23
